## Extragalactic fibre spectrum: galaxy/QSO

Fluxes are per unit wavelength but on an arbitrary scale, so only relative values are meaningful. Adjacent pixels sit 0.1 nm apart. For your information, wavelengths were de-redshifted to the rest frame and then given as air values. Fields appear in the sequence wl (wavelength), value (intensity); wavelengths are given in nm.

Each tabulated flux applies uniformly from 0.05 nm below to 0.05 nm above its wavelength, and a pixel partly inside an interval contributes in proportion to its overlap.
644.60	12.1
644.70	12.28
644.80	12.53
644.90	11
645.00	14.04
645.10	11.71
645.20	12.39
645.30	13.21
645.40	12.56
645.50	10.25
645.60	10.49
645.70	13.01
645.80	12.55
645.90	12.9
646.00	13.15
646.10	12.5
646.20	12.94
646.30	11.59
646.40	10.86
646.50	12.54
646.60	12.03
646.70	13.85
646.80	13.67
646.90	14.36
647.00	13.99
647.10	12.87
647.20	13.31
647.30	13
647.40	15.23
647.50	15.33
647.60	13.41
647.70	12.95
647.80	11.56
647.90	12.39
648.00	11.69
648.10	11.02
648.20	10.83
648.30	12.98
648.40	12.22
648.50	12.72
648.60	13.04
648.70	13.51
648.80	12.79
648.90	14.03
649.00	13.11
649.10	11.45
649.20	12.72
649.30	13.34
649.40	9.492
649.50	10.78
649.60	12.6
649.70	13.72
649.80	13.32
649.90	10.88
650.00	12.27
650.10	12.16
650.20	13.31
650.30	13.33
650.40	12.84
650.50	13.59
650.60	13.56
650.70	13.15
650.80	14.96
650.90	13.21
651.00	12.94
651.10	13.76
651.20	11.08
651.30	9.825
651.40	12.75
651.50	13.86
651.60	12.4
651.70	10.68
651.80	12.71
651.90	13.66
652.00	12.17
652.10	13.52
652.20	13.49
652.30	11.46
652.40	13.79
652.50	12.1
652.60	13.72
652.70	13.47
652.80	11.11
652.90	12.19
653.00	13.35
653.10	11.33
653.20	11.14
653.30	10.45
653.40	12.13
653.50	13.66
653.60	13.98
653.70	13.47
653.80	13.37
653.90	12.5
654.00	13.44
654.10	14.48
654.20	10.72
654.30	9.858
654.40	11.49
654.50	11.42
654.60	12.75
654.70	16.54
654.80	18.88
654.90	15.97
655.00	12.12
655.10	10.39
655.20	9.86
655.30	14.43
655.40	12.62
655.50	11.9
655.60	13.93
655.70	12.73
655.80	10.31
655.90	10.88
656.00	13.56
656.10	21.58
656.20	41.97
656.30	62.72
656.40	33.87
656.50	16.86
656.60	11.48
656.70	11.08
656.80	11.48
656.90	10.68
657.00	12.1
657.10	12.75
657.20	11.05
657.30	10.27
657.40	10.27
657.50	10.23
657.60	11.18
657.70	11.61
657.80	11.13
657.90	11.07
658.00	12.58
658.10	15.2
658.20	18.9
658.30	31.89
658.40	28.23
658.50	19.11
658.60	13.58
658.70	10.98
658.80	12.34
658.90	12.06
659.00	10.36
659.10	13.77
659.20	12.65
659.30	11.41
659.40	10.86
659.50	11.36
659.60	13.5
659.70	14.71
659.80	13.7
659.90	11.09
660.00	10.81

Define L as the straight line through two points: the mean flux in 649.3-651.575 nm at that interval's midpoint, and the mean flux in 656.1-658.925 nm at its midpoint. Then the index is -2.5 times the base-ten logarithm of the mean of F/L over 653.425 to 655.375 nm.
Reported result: 0.17 mag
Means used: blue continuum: 12.6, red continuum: 17.5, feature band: 13.1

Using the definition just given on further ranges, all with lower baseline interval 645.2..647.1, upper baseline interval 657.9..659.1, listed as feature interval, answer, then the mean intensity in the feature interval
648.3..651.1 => 0.07 mag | 12.8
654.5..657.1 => -0.09 mag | 17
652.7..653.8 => 0.20 mag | 12.4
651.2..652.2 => 0.16 mag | 12.4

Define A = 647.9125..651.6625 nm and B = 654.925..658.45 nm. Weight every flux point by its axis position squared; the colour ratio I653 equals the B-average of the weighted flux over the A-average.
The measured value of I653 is 1.33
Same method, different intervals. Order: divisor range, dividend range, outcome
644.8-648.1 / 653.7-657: 1.30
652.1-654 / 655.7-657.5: 1.44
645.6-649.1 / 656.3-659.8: 1.19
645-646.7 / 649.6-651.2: 1.08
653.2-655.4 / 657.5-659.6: 1.13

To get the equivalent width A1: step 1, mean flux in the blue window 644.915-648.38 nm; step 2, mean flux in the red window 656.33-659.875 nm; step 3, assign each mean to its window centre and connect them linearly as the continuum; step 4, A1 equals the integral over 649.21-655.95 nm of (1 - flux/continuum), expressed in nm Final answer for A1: 0.45 nm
